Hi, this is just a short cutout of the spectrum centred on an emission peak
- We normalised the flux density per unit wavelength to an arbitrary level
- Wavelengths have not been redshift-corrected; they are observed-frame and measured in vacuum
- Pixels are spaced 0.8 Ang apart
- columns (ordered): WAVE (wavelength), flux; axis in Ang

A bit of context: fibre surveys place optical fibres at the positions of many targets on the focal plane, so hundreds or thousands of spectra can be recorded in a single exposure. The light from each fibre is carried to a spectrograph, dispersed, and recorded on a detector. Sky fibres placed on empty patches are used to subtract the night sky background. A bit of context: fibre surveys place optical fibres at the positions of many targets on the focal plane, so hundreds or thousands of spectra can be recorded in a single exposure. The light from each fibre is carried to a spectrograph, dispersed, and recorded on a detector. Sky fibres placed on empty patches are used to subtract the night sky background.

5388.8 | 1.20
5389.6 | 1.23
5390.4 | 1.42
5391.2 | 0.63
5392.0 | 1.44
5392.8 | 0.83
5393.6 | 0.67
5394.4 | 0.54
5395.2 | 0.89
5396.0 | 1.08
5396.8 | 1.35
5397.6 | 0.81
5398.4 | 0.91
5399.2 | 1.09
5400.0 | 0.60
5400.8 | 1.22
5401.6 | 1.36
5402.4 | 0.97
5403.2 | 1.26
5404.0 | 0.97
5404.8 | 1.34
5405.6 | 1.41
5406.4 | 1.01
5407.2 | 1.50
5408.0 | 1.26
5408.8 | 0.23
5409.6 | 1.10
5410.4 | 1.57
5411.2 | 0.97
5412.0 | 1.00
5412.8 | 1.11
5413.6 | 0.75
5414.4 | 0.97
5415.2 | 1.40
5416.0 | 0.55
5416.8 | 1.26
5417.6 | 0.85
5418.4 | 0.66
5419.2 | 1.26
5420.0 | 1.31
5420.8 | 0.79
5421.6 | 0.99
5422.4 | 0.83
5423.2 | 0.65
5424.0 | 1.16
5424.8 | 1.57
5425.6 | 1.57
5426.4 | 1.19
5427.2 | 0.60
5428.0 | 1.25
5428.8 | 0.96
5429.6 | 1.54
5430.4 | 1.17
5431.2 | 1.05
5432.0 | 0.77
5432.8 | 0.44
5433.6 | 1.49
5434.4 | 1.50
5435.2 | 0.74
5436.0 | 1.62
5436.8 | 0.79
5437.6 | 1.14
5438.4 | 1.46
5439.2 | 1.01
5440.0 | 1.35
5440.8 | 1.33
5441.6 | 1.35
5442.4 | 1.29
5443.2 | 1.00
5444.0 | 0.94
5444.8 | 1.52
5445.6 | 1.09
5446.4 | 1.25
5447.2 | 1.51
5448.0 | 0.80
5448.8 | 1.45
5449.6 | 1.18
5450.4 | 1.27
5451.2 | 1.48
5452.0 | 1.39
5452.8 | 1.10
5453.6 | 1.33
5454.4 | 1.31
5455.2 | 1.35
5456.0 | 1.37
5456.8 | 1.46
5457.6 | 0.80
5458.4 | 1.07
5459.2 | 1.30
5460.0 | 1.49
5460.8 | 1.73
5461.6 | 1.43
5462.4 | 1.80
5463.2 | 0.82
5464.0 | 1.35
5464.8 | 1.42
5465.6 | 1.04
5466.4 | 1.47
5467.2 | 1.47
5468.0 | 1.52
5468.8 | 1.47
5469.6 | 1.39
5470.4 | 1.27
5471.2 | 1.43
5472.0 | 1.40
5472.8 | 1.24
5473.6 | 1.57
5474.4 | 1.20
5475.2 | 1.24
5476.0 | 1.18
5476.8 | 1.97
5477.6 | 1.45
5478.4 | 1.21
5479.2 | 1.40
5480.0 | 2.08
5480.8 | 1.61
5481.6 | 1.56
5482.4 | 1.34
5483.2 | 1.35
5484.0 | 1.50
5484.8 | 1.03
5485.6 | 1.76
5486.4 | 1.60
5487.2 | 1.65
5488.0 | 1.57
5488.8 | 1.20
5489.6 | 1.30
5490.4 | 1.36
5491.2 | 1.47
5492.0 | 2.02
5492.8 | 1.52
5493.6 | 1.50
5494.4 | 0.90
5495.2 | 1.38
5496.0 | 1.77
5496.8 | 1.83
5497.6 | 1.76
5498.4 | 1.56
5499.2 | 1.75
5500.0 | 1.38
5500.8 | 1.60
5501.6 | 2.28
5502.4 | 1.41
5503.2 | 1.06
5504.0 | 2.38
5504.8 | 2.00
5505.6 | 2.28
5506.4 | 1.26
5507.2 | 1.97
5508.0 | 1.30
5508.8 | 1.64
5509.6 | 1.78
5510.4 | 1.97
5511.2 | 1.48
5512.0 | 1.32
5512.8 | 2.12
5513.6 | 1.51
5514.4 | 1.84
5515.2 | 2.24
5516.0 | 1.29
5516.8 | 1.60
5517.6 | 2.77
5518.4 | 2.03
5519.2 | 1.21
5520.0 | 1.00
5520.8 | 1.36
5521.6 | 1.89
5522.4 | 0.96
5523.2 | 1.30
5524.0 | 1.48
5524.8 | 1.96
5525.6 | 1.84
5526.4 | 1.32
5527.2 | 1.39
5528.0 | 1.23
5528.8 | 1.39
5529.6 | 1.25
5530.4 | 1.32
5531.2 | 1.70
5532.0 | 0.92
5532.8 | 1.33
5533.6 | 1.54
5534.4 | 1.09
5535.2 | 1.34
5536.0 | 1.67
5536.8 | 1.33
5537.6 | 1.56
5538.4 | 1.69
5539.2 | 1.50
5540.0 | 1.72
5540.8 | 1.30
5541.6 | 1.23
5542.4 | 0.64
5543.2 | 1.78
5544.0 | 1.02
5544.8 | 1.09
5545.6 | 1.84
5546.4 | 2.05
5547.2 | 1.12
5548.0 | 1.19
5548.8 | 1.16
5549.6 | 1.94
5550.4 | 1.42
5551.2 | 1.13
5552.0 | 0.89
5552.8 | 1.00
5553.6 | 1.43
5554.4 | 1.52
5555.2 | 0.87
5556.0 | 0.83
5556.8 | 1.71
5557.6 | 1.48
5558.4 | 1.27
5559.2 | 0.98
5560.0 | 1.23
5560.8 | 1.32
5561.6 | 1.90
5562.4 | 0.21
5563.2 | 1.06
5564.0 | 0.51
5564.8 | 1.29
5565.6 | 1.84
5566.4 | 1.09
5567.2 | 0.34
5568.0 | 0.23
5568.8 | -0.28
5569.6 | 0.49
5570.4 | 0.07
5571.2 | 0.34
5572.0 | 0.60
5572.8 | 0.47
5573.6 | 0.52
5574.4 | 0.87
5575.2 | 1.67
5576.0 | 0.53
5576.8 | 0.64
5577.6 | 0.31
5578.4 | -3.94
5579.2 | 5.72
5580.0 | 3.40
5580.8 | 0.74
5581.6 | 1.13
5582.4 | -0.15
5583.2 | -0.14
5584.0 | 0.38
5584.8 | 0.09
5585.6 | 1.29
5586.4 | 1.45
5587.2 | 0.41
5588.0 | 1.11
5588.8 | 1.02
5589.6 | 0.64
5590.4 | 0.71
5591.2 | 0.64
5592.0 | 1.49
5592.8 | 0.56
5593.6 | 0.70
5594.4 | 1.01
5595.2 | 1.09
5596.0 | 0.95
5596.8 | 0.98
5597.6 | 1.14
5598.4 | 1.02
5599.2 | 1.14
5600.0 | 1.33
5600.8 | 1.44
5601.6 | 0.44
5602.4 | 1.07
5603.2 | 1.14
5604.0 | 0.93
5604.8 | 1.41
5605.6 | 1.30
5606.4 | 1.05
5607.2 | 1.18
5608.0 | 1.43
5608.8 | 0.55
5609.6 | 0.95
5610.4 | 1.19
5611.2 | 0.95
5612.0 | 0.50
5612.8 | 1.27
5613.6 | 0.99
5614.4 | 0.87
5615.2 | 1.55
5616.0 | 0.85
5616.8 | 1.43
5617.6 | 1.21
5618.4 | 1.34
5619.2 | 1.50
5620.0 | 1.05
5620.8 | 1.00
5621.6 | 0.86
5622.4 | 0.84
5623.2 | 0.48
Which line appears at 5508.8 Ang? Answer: C IV 1549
